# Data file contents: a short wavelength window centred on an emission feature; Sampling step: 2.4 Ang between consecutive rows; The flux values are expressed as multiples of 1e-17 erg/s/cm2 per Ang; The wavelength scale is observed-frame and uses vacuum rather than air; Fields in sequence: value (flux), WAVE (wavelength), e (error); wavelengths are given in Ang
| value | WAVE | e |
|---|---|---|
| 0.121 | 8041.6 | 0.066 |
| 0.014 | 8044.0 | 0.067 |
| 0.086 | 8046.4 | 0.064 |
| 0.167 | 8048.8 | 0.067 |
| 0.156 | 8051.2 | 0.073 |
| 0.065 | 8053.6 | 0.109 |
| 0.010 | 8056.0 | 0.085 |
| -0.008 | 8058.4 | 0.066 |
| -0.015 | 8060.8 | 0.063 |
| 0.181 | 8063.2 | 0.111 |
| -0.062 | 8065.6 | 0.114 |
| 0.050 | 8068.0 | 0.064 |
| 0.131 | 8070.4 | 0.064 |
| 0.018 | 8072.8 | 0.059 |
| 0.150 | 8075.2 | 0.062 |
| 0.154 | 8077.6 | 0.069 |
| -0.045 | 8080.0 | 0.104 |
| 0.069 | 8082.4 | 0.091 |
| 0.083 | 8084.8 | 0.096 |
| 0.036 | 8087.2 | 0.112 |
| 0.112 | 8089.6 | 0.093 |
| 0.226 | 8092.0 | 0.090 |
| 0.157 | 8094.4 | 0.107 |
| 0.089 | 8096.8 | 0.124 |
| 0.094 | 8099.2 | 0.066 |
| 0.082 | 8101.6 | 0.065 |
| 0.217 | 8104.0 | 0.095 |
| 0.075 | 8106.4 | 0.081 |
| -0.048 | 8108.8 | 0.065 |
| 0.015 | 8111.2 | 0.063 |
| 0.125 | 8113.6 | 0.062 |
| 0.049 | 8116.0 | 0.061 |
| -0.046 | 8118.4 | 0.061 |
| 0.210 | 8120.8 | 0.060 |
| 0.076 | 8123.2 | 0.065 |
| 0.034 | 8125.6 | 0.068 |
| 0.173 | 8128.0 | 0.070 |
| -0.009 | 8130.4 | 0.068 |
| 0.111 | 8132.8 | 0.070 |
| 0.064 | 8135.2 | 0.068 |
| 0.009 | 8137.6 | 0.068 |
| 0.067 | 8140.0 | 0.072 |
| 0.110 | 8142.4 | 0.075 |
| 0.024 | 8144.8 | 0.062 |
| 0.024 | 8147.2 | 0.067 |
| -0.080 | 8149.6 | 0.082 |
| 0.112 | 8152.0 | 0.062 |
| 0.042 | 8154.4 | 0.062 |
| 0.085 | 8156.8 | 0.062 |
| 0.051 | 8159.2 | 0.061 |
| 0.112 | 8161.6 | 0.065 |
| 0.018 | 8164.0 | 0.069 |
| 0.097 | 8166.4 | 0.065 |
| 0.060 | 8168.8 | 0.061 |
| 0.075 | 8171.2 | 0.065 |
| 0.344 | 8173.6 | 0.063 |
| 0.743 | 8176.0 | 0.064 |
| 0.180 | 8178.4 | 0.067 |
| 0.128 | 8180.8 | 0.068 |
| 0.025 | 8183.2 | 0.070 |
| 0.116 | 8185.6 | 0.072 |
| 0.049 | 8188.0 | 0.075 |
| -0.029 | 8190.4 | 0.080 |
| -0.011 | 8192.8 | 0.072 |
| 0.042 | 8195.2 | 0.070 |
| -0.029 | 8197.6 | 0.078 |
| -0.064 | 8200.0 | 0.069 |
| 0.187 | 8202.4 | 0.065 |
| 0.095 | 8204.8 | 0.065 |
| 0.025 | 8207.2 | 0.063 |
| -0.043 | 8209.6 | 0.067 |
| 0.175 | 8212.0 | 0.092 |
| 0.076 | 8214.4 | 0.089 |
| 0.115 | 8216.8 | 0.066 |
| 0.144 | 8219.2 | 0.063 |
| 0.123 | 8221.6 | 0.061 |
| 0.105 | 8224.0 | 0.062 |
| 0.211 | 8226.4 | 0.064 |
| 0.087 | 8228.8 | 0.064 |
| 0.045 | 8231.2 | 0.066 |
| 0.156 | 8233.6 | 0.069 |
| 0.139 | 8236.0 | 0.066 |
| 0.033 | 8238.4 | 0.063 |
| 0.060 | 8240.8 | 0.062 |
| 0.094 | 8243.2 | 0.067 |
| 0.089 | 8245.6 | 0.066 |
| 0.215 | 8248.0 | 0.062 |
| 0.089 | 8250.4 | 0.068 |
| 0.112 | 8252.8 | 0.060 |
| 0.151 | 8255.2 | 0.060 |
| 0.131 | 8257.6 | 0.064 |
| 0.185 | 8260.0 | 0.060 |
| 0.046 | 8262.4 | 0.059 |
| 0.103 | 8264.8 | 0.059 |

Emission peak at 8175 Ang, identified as H-alpha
